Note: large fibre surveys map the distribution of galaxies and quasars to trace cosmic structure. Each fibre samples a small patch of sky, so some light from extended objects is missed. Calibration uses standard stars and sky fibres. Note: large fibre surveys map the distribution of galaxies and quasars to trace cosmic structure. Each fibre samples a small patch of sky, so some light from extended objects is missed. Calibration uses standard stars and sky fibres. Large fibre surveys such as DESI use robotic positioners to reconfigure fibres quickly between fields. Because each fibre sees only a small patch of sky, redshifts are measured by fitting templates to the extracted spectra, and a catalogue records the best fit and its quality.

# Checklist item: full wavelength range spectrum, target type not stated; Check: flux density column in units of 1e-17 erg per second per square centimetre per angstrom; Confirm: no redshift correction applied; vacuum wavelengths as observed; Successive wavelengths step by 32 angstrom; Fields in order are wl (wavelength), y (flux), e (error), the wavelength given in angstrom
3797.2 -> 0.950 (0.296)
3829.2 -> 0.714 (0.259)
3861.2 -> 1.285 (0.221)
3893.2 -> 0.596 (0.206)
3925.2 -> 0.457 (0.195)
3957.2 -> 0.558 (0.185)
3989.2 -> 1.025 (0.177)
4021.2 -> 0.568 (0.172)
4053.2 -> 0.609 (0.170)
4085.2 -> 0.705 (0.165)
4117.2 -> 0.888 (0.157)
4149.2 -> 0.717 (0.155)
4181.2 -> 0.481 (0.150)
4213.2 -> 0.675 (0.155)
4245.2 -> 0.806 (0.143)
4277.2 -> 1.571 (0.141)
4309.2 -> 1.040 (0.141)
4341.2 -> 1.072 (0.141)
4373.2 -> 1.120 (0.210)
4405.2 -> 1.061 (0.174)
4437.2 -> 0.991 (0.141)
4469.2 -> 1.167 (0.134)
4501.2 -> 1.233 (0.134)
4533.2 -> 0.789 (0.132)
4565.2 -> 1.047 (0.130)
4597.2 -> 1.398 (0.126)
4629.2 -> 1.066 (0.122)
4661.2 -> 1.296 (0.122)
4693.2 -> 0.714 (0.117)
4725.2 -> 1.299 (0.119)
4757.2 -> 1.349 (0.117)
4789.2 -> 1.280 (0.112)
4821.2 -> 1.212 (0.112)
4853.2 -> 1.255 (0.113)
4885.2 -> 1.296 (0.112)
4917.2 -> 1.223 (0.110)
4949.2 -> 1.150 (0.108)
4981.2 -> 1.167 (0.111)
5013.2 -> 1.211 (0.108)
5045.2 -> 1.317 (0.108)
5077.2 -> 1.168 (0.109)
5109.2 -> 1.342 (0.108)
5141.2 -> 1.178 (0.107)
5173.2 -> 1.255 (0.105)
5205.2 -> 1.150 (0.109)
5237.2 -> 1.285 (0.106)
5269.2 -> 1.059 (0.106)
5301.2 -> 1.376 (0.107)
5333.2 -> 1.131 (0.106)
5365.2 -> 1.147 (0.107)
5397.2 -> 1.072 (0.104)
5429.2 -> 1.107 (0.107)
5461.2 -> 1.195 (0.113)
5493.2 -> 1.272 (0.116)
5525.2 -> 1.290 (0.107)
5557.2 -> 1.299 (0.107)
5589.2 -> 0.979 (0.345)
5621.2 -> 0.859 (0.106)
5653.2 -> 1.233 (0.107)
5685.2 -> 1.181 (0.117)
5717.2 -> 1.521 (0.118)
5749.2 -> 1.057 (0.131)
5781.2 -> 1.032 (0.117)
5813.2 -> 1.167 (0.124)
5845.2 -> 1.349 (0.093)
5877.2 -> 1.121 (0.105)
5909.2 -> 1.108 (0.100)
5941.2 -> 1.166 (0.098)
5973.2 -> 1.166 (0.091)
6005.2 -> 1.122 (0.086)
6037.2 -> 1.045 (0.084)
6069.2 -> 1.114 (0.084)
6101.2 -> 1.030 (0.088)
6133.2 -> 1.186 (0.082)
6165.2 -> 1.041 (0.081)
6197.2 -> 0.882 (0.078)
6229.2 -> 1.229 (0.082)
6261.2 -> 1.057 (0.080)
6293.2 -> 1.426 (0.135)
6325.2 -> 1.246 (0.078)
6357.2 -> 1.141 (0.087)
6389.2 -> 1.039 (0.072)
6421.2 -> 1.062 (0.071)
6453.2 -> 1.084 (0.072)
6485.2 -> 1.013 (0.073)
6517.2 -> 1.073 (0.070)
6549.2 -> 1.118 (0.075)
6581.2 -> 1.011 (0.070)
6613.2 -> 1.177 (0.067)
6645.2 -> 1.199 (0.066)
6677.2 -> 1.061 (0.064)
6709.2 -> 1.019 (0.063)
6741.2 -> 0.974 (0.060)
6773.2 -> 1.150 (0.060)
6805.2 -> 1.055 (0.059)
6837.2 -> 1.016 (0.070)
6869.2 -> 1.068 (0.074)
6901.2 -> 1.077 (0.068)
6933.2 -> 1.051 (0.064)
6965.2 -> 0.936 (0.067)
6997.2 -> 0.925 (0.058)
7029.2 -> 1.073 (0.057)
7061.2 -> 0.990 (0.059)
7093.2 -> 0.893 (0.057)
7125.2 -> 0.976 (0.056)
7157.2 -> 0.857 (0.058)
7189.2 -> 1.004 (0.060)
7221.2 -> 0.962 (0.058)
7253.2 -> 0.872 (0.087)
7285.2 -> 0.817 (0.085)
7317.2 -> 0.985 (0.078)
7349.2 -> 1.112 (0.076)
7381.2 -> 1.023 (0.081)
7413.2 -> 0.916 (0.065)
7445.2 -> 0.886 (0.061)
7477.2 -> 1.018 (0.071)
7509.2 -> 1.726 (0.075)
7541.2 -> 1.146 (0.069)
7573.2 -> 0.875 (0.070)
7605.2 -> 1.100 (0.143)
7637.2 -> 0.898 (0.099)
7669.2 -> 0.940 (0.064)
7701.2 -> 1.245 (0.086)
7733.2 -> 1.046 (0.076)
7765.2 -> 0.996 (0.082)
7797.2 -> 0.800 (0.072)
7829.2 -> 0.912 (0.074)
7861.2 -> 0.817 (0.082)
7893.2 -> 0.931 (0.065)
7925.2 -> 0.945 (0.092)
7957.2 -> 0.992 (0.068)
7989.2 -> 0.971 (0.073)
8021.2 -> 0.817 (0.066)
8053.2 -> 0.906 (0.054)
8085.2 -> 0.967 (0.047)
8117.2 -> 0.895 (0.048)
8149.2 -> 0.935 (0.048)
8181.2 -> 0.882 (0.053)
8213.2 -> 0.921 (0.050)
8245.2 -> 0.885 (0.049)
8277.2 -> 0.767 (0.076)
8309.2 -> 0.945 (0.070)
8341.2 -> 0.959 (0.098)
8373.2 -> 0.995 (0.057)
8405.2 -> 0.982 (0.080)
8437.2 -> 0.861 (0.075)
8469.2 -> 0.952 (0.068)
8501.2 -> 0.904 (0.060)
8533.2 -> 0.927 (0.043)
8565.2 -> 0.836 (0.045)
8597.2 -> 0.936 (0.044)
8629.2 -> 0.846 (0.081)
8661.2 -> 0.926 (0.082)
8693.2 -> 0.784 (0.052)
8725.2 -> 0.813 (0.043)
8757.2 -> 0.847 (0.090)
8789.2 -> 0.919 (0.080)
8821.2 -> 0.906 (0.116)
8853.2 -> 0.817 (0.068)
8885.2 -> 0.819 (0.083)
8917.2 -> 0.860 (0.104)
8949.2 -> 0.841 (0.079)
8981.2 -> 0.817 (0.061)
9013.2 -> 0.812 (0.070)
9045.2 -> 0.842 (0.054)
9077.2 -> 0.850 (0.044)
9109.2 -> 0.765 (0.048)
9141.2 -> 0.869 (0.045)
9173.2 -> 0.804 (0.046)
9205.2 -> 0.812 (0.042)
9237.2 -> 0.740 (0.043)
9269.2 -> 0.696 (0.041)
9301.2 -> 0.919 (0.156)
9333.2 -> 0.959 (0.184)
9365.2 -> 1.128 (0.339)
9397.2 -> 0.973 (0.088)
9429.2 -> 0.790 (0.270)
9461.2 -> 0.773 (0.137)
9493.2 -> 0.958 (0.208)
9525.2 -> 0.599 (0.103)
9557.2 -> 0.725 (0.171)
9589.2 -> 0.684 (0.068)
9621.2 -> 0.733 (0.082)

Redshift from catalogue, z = 0.14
